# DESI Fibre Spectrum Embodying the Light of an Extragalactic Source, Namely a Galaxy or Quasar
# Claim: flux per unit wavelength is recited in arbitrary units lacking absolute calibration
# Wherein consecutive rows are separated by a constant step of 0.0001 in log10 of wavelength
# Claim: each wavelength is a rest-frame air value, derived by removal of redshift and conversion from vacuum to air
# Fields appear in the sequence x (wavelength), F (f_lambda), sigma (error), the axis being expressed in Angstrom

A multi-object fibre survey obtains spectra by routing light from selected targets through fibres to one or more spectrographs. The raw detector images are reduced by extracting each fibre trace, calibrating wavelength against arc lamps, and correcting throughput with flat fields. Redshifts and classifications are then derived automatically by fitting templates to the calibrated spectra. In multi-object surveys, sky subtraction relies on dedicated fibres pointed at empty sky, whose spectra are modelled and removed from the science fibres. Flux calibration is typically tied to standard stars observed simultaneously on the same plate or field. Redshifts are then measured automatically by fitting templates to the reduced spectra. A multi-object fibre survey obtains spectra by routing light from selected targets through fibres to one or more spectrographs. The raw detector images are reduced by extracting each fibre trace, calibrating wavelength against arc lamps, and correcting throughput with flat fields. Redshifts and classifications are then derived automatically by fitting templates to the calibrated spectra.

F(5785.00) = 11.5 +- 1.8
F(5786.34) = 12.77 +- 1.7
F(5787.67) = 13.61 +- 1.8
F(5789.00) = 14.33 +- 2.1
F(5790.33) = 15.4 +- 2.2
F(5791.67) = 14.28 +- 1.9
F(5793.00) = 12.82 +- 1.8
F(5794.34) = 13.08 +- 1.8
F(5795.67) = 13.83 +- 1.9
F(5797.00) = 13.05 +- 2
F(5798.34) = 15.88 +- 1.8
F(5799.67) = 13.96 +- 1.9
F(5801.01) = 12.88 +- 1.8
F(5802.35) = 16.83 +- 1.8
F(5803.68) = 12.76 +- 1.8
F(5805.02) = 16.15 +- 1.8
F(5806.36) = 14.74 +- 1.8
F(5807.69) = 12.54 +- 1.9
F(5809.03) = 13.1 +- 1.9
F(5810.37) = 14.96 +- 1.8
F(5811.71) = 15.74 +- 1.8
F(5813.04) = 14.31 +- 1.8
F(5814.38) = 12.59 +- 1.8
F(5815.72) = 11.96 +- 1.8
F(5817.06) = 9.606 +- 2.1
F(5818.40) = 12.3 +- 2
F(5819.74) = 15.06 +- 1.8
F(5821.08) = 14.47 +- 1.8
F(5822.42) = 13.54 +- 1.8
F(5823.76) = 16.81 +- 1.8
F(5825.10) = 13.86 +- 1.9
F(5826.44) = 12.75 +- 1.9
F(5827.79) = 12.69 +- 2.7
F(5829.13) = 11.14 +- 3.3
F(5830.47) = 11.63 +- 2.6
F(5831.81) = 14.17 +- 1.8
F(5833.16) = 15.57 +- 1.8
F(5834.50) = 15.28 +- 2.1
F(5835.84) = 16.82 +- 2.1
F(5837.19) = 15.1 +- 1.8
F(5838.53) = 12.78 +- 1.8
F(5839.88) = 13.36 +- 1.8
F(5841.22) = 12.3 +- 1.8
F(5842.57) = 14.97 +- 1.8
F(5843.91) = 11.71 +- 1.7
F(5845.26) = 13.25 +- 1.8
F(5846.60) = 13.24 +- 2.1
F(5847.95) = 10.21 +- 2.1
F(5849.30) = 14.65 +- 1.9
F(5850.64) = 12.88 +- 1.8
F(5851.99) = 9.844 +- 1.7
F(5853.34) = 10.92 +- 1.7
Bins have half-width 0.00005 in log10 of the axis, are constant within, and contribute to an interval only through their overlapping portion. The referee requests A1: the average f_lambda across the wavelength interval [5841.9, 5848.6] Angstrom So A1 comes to 12.7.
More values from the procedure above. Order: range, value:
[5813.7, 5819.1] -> 11.6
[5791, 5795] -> 13.4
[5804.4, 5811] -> 14.3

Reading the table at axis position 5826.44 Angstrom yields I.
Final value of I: 12.75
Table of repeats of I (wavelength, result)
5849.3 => 14.65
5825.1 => 13.86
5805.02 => 16.15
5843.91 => 11.71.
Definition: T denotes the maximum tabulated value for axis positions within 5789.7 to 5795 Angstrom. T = 15.4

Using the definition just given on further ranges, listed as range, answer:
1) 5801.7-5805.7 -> 16.83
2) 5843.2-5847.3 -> 13.25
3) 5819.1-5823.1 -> 15.06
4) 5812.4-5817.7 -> 14.31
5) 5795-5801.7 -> 15.88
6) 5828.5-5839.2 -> 16.82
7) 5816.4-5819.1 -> 12.3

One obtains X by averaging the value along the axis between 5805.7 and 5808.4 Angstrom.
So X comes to 13.7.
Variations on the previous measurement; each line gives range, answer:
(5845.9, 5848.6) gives 11.8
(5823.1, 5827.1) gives 14.5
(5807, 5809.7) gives 12.9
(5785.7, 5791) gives 14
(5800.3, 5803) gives 14.8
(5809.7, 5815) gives 14.4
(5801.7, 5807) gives 15.1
